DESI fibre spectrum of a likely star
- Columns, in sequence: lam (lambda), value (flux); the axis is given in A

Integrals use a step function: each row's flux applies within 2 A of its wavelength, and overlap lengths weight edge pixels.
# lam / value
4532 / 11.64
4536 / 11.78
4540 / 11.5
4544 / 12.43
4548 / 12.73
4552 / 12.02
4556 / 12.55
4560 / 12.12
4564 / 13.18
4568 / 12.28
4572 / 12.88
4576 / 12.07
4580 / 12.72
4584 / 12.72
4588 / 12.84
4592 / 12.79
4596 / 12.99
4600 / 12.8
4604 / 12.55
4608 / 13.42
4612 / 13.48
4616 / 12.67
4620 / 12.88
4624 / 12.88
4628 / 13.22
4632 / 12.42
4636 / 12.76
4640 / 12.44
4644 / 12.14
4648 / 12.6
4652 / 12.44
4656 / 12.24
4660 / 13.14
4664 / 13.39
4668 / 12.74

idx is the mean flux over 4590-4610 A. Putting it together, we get 12.9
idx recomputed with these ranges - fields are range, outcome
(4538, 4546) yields 12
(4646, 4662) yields 12.6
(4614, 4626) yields 12.8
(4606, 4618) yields 13.2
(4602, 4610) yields 13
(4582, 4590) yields 12.8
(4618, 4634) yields 12.9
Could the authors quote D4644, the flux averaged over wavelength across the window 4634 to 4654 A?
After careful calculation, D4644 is 12.5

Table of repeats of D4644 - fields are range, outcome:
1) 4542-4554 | 12.4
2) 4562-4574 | 12.8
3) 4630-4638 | 12.6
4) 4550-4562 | 12.2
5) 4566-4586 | 12.5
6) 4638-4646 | 12.3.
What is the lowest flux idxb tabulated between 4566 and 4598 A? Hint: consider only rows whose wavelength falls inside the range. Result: 12.07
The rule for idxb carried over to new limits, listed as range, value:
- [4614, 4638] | 12.42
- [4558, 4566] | 12.12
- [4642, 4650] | 12.14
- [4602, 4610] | 12.55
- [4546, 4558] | 12.02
